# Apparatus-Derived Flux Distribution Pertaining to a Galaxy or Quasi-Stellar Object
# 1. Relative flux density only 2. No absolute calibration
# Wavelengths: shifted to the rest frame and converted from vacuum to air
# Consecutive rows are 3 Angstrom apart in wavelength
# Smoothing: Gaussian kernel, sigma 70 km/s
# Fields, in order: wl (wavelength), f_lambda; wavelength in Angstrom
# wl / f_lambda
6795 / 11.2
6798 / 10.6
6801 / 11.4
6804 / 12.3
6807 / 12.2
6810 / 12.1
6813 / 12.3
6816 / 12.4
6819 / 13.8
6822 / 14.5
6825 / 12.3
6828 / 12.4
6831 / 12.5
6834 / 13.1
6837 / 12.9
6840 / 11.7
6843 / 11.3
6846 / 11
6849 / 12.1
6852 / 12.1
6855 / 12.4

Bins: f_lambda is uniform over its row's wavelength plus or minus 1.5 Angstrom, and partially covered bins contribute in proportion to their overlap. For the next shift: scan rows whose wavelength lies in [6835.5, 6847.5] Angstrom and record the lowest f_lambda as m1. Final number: 11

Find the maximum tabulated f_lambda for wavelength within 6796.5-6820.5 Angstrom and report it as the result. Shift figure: 13.8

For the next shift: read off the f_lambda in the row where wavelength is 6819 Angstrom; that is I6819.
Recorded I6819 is 13.8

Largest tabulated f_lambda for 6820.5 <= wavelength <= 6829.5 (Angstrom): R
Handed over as 14.5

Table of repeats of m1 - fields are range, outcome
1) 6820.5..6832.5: 12.3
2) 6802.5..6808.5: 12.2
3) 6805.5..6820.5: 12.1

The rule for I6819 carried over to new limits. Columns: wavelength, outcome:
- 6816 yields 12.4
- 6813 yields 12.3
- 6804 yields 12.3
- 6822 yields 14.5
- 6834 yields 13.1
